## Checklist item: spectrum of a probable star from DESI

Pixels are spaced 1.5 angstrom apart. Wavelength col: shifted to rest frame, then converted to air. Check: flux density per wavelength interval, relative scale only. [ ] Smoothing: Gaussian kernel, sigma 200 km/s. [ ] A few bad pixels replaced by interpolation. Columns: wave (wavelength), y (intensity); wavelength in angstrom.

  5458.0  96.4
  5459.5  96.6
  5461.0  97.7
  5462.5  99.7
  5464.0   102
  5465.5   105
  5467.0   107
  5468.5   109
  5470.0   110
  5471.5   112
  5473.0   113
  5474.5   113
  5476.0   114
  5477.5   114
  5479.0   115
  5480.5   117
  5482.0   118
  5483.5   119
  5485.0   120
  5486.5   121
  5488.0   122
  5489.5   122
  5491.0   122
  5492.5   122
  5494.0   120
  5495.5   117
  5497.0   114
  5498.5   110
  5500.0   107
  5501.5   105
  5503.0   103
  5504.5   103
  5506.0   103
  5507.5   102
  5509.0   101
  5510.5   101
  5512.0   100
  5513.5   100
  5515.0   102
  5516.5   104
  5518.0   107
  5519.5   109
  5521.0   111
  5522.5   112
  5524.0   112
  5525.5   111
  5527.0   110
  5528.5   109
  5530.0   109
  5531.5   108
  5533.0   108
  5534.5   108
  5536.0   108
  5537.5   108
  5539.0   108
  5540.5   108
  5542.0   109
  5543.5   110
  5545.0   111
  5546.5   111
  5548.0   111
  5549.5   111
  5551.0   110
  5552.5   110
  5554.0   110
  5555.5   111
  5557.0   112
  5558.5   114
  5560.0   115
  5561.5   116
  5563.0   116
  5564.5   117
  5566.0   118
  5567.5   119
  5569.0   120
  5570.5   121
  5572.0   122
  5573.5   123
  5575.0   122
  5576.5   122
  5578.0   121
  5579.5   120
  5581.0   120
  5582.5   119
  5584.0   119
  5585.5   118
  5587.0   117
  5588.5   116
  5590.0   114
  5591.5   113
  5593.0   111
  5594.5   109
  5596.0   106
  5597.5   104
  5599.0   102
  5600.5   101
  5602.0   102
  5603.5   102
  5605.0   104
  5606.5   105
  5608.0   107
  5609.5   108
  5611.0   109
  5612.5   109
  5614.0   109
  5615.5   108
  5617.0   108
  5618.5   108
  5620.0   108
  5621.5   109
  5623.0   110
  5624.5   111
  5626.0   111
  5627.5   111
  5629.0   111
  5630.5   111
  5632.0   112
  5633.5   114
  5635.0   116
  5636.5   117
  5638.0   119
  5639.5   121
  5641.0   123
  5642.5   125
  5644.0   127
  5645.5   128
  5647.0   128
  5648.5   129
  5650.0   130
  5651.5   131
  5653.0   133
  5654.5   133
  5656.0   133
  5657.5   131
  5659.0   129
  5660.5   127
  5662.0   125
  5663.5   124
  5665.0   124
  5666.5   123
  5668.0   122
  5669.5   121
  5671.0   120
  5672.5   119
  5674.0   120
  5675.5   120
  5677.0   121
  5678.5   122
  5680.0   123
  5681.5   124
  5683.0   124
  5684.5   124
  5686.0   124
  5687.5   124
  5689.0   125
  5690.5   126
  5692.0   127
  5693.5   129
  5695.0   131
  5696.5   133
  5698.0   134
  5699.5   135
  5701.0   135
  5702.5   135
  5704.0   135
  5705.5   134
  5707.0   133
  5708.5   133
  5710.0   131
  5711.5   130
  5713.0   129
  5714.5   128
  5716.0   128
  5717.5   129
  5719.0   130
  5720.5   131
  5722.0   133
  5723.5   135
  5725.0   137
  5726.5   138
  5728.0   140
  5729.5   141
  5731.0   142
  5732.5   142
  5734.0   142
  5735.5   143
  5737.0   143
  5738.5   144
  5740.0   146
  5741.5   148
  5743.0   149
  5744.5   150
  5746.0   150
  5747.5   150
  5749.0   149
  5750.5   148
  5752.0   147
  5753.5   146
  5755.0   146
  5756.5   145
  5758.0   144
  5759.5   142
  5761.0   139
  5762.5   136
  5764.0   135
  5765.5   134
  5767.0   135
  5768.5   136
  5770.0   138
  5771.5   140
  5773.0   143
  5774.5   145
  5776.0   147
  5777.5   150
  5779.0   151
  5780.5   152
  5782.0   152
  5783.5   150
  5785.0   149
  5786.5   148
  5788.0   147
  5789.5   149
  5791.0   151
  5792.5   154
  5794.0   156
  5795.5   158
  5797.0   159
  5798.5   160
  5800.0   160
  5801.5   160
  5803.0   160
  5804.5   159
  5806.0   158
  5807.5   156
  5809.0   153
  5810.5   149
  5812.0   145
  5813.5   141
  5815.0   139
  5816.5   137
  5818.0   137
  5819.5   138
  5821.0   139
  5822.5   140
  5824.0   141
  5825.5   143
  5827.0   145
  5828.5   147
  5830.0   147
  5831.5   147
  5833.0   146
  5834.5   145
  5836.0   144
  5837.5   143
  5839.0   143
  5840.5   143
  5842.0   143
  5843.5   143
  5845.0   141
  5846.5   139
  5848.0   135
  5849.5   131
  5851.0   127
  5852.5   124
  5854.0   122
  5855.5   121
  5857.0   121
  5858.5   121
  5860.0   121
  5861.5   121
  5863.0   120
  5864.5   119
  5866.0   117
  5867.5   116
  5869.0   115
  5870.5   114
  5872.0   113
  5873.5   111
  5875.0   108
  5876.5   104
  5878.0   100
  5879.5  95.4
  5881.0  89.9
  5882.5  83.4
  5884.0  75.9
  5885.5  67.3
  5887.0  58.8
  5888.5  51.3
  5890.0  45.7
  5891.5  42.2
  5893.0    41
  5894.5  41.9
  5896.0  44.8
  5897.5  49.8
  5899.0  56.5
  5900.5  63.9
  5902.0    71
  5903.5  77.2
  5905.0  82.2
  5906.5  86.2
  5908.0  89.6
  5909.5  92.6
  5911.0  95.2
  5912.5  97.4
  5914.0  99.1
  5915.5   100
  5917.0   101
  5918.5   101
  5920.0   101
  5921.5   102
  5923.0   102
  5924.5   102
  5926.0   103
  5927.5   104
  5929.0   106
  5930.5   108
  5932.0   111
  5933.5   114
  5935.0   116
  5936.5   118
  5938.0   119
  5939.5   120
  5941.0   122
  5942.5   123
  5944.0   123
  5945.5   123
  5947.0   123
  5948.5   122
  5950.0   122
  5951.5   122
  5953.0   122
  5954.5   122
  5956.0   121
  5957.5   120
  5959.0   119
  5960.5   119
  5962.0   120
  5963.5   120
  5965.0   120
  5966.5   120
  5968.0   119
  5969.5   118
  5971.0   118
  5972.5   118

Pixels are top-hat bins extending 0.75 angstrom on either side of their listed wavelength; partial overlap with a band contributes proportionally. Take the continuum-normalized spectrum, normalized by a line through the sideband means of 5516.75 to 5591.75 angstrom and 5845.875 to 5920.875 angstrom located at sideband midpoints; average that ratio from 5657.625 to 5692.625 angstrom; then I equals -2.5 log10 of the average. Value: -0.16 mag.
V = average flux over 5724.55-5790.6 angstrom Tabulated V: 144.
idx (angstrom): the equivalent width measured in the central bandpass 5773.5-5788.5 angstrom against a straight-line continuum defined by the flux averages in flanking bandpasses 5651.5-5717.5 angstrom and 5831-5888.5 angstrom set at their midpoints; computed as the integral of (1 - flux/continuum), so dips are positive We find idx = -3.3 angstrom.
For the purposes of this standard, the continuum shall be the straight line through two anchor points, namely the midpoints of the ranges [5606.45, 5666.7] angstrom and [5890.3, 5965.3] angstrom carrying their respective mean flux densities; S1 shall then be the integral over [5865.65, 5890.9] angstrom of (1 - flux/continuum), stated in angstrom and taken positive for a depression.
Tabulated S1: 2.9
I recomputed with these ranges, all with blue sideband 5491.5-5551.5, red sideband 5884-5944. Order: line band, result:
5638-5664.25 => -0.25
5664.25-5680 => -0.20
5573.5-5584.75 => -0.15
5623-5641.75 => -0.12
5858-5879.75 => -0.24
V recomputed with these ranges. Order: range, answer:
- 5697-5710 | 134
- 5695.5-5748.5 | 138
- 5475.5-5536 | 111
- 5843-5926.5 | 96.5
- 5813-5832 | 142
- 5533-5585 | 115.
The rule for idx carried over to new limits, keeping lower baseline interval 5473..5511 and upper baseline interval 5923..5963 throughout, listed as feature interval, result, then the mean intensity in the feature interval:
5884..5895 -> 6.1 angstrom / 51.7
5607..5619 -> 0.6 angstrom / 108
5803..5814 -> -3.5 angstrom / 152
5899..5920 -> 5.1 angstrom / 88.2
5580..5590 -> -0.4 angstrom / 118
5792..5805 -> -4.8 angstrom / 159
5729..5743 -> -3.5 angstrom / 144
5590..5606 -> 1.1 angstrom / 106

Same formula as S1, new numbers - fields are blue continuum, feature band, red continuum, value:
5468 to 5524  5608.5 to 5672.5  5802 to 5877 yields 1.1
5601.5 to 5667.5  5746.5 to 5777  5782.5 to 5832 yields -0.3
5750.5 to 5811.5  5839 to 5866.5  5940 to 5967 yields 1.7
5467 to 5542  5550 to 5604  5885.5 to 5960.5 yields -3.1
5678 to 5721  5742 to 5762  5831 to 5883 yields -3.0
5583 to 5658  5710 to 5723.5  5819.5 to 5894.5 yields -1.7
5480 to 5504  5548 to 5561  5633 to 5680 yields 0.8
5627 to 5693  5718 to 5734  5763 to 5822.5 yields -0.2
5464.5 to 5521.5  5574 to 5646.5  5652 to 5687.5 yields 4.3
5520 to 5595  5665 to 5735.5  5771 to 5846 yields 1.9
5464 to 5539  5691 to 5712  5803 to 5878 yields -1.4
